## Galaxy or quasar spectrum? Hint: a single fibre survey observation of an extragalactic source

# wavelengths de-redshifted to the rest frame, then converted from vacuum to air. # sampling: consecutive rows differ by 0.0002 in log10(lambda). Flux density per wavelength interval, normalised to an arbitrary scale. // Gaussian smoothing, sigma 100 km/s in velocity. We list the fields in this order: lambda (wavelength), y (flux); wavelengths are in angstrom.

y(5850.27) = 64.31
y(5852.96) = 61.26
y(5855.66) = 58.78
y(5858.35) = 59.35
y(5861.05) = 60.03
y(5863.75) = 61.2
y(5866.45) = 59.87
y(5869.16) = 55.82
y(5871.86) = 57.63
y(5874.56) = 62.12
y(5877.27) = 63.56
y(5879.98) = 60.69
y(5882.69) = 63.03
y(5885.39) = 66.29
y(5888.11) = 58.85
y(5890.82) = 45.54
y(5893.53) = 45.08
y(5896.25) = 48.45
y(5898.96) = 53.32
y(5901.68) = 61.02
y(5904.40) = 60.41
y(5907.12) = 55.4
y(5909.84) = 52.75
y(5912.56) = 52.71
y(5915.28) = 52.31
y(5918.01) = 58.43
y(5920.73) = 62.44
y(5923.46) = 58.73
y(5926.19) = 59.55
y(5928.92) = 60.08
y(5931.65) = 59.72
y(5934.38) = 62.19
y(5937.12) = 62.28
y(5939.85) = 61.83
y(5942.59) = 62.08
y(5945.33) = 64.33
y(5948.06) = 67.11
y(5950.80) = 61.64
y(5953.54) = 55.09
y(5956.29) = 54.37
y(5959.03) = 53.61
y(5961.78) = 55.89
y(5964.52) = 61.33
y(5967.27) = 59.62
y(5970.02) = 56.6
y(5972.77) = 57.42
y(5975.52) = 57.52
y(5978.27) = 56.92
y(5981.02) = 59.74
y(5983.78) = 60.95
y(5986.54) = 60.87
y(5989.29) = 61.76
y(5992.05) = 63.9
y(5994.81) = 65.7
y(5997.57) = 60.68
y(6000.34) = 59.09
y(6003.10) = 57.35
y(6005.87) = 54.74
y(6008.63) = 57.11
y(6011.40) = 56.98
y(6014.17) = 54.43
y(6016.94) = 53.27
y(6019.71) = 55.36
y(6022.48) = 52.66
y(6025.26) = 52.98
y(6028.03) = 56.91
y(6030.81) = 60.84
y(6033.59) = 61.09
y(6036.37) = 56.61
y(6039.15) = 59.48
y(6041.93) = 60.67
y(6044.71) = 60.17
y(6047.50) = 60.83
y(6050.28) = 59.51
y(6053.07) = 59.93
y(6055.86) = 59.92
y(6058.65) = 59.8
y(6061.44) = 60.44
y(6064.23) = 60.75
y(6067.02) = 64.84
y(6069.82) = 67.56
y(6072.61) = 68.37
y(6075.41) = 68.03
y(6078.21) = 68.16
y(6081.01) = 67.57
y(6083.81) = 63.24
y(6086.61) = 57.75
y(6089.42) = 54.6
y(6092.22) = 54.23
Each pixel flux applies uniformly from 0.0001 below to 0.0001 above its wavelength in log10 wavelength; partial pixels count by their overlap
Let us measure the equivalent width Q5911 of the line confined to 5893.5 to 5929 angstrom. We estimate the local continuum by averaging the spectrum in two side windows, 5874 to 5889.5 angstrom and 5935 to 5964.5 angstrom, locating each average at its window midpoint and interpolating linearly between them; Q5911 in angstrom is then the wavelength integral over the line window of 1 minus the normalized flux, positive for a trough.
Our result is 3.1 angstrom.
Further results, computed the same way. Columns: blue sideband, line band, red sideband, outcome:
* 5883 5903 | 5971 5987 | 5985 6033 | -0.5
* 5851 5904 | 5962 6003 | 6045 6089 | 0.5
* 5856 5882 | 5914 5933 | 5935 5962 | 0.4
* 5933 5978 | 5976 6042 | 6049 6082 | 3.5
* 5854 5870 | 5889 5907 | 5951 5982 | 1.8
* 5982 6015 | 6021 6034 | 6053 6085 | 1.0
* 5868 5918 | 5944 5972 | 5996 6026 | -1.4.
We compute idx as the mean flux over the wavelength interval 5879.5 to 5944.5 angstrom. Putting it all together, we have 57.7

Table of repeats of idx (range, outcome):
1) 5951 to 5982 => 57.2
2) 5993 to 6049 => 57.9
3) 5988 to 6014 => 59.4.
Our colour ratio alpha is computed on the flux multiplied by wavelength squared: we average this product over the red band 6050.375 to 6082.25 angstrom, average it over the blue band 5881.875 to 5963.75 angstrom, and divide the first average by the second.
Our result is 1.16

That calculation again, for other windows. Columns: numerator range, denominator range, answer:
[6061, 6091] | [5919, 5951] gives 1.08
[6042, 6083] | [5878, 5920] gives 1.20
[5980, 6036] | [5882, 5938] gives 1.06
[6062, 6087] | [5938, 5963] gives 1.14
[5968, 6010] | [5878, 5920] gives 1.10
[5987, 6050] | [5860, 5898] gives 1.06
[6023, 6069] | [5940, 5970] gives 1.03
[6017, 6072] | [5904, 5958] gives 1.05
